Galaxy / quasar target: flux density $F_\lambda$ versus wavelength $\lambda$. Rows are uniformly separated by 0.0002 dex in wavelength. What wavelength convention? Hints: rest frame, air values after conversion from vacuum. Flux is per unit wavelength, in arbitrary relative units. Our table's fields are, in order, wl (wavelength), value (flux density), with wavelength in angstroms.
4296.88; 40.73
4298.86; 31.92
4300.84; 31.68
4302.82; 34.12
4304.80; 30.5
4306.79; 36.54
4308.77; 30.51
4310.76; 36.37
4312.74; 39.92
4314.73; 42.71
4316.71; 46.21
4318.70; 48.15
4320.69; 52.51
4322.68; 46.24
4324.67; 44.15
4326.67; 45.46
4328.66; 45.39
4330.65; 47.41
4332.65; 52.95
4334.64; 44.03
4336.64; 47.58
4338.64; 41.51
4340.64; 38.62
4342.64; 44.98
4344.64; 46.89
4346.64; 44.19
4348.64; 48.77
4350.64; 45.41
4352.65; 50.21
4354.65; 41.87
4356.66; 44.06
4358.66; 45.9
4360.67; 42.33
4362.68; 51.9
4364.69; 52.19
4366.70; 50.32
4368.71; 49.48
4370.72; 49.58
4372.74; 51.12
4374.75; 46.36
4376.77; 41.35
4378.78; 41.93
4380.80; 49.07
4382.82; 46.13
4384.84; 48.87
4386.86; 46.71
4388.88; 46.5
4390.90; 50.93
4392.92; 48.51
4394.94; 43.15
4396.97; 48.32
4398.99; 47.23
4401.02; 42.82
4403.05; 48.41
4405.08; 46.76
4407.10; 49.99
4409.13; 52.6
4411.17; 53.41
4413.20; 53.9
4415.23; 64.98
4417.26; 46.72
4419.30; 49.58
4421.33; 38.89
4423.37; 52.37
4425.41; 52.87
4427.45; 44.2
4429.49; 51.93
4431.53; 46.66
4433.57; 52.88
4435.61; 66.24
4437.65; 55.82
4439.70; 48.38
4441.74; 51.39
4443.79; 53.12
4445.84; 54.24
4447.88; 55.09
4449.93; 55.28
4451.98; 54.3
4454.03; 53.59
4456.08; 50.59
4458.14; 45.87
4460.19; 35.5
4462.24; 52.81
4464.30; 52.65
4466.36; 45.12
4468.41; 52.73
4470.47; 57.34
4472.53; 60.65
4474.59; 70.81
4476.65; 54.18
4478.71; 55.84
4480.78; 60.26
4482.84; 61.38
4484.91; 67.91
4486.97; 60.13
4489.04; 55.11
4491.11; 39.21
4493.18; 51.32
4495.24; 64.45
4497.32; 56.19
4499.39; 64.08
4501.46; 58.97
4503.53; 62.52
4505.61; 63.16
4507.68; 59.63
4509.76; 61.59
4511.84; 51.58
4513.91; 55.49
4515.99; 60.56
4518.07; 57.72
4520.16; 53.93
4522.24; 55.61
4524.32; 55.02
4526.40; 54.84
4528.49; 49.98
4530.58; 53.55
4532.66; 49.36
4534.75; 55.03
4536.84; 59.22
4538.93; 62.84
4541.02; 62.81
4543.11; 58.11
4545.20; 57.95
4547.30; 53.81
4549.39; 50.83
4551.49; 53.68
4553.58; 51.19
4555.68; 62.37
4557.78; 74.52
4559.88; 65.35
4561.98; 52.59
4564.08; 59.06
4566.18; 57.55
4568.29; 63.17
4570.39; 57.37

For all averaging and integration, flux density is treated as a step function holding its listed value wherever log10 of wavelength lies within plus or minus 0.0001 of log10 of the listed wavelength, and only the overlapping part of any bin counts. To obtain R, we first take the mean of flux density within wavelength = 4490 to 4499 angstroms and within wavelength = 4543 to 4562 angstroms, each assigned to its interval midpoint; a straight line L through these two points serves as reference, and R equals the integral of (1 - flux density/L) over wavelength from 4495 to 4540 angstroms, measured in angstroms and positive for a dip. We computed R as -1.59 angstroms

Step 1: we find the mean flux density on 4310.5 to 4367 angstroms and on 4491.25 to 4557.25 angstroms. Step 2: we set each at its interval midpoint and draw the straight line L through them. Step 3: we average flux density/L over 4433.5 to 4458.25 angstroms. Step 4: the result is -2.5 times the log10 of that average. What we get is -0.03 mag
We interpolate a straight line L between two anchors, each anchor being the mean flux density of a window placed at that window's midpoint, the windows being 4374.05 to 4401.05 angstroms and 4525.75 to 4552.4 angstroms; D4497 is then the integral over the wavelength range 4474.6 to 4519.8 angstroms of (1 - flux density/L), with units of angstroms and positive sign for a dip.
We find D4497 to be -4.6 angstroms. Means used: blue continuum 46.4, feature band 58.4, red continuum 55.5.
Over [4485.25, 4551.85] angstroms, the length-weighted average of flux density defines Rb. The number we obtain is 56.7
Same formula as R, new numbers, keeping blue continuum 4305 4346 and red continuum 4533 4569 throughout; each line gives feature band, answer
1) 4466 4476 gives -0.9 angstroms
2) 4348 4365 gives -0.4 angstroms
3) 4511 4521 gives 0.1 angstroms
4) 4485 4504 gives -0.8 angstroms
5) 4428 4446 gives -0.7 angstroms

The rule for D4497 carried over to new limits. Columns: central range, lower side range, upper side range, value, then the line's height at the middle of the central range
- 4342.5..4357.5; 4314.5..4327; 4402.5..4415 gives 0.8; 48.5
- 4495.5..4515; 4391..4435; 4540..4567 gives -1.4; 55.4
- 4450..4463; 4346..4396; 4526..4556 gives 0.5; 51.4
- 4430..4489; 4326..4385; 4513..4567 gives -2.5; 52.4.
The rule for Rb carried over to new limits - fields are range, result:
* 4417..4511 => 54.5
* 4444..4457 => 53.9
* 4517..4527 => 55.5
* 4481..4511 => 59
